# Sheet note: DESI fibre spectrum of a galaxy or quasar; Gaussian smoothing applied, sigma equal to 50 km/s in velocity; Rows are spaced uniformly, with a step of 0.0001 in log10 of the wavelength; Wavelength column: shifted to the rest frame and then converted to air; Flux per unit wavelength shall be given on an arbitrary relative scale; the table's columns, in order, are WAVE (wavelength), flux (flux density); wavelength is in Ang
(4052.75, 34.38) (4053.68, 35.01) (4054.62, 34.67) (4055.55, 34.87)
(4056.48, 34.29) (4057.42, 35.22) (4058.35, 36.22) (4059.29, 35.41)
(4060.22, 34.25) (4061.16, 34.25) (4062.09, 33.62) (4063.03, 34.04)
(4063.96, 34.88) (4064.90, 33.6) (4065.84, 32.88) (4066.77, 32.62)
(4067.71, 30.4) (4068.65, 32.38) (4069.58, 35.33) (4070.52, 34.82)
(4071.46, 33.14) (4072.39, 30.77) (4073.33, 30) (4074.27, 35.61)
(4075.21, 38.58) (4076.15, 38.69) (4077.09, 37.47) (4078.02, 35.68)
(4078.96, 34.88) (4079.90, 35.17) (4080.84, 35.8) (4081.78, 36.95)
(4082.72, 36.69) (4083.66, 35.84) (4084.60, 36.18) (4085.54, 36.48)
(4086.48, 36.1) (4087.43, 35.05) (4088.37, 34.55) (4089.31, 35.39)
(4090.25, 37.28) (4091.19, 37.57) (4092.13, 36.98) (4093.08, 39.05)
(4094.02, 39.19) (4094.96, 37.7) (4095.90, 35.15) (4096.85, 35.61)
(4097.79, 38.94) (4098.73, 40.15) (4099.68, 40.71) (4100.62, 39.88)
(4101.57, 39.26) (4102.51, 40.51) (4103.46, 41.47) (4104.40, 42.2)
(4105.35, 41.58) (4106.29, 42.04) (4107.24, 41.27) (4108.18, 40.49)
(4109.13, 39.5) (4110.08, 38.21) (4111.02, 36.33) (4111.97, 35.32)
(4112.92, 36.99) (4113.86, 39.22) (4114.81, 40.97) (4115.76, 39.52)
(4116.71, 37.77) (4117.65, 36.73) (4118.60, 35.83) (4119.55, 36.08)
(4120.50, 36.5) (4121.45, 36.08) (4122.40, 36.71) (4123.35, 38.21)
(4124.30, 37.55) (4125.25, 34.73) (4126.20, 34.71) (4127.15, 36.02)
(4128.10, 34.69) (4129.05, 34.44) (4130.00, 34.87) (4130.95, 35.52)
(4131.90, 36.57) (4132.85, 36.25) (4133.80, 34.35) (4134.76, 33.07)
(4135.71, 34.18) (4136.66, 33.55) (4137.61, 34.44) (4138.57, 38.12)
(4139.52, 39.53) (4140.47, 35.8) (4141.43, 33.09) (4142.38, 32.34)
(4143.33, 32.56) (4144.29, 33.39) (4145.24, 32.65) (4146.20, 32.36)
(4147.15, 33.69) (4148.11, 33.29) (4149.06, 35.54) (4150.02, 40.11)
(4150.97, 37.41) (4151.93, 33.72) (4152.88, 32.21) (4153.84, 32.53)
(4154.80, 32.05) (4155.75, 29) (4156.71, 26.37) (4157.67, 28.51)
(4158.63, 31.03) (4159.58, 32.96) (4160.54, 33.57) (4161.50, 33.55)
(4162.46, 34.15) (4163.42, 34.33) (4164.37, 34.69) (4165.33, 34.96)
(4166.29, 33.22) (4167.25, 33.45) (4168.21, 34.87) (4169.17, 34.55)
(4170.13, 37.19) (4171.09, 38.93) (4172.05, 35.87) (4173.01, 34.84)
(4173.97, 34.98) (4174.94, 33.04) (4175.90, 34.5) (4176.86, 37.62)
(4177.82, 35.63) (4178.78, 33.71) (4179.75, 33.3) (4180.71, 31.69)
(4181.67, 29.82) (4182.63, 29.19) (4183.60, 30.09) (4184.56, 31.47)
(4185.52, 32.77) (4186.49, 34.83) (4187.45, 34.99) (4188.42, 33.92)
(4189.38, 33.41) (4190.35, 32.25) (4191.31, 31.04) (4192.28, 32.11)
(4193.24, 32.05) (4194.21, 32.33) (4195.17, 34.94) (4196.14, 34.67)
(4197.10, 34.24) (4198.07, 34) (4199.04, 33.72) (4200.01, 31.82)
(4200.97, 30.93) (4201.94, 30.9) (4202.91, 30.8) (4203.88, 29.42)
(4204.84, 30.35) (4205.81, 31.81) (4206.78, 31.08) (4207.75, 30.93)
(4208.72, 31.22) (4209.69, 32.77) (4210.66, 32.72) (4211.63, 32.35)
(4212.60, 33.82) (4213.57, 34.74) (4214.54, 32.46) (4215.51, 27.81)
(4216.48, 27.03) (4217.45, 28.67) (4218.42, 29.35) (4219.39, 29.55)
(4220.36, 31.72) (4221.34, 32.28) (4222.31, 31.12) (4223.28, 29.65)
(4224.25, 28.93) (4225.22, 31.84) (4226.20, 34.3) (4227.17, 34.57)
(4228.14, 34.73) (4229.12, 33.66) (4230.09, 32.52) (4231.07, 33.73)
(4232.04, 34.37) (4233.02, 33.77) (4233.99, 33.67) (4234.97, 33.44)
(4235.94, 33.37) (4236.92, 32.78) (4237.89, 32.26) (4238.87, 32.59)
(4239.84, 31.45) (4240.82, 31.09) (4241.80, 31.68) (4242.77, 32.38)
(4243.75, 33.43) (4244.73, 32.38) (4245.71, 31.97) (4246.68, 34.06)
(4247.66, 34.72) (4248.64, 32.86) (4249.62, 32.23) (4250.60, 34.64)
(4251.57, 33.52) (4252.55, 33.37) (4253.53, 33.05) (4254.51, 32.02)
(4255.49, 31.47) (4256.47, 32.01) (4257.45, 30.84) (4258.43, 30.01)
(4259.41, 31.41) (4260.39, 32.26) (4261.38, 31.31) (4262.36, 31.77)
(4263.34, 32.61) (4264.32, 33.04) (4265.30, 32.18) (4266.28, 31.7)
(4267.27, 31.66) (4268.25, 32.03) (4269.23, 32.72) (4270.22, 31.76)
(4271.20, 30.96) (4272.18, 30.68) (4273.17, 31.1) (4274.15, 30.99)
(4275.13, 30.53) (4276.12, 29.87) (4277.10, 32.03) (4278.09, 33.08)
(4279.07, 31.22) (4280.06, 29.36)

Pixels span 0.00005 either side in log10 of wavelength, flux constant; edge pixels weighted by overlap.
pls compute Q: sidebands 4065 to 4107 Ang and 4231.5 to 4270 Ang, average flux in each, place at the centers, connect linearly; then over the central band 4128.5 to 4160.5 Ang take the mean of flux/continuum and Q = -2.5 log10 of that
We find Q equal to 0.04 mag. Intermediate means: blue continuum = 36.7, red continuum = 32.5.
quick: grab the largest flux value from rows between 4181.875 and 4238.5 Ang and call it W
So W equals 34.99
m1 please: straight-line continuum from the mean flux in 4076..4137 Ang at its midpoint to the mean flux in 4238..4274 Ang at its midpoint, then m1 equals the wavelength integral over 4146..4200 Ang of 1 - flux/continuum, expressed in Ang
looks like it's 2.3 Ang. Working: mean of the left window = 37.2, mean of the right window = 32.2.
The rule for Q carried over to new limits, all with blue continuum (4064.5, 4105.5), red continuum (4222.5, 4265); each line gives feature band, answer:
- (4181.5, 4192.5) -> 0.06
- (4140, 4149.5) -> 0.05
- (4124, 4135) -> 0.00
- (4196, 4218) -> 0.06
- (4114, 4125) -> -0.05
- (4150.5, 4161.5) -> 0.09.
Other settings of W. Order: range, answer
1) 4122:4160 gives 40.11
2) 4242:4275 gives 34.72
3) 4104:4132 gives 42.2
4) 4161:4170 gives 34.96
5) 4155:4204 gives 38.93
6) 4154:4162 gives 33.57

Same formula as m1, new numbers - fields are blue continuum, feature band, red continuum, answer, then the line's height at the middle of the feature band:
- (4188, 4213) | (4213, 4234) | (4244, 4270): 0.33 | 32.3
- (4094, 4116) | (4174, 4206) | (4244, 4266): 2.46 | 35.4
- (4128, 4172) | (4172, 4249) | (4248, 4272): 1.29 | 33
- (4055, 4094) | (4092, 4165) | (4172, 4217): -4.39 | 34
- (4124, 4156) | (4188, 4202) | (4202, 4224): -0.45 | 31.9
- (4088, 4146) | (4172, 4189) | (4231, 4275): 0.71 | 34.8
